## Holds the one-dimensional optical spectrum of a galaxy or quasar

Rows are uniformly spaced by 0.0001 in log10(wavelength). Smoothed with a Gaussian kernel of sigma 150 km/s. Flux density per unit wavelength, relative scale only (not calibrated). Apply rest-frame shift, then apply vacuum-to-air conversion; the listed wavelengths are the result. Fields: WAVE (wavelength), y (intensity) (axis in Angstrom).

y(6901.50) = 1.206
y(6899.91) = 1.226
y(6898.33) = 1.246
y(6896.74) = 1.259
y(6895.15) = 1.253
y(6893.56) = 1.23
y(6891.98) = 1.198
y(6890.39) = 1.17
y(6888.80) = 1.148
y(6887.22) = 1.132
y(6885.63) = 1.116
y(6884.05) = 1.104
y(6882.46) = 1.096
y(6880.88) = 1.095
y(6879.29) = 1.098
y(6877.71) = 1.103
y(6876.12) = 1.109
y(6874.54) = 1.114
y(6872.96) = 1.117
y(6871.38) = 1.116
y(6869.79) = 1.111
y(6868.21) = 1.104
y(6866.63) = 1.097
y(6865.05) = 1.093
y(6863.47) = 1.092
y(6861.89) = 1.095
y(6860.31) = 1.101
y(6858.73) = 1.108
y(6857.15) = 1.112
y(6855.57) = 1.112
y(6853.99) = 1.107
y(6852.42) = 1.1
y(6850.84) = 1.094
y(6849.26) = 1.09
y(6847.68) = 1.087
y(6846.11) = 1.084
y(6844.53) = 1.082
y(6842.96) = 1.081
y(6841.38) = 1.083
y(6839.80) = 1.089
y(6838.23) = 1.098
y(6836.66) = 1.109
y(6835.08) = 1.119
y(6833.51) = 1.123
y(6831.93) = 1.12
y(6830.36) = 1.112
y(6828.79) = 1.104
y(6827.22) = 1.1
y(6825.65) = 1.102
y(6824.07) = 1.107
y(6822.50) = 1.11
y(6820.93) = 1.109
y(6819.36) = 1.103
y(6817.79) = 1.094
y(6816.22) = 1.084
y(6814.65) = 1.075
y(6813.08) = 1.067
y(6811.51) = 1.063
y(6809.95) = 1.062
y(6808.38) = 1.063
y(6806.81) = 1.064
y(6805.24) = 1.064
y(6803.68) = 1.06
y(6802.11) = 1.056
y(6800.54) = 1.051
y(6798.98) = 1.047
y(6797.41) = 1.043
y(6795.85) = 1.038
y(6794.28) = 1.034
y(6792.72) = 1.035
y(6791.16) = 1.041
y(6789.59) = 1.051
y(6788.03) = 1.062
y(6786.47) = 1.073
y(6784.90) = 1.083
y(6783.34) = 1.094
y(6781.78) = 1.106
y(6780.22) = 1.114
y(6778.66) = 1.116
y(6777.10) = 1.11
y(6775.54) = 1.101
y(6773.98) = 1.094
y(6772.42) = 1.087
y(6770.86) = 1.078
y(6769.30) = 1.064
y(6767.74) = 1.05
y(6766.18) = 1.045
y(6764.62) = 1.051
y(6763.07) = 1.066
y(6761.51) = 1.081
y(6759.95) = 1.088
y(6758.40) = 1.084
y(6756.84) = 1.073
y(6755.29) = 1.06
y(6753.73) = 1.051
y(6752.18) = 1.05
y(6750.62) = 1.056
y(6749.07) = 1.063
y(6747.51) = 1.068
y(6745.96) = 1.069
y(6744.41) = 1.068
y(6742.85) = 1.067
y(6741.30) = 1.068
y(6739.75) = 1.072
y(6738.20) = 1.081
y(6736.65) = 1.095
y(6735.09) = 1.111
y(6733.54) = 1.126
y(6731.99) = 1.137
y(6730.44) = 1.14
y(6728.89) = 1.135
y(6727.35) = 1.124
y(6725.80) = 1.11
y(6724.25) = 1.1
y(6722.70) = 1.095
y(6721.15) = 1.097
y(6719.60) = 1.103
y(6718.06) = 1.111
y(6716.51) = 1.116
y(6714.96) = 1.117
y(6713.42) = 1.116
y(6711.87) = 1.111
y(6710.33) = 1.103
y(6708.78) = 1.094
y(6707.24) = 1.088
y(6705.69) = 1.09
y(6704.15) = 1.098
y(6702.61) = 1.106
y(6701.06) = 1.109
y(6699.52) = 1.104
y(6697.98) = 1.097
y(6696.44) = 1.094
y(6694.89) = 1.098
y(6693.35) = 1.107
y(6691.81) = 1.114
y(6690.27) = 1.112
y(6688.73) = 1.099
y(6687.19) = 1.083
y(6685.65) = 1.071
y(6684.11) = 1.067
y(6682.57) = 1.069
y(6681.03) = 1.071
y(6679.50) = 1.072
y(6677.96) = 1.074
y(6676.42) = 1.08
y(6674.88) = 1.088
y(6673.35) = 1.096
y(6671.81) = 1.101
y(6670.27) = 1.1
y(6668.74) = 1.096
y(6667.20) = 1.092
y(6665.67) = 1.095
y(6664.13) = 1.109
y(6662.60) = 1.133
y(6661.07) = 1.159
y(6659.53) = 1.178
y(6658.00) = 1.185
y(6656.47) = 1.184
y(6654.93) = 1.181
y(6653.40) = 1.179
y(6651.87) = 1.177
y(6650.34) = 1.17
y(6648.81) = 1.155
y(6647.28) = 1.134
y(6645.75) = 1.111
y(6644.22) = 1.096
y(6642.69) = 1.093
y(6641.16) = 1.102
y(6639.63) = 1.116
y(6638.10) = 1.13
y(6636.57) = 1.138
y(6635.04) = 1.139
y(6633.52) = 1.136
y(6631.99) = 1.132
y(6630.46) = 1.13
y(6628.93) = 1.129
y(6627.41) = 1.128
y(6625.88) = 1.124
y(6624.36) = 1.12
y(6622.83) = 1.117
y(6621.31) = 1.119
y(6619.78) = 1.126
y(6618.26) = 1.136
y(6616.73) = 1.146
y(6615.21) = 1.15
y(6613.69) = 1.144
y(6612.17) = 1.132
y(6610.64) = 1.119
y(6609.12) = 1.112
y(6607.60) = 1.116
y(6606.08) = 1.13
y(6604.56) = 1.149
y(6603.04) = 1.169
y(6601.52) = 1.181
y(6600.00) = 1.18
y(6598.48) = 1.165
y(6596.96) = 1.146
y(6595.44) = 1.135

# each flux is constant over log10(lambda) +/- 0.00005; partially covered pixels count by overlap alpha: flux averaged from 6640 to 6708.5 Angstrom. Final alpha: 1.11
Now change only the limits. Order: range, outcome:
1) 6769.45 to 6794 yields 1.08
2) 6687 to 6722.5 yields 1.1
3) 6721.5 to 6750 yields 1.1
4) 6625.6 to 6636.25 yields 1.13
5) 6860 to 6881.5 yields 1.1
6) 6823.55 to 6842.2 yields 1.1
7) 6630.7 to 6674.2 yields 1.13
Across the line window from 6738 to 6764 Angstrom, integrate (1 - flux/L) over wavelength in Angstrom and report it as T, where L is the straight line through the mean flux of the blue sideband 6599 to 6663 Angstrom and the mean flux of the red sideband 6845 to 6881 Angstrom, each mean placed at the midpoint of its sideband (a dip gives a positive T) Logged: 1.21 Angstrom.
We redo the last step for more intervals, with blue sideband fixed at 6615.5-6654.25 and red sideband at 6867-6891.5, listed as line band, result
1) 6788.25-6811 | 1.4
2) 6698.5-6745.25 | 1.0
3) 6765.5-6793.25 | 1.1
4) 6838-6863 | 0.5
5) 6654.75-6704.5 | 1.0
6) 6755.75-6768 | 0.6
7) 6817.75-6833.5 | 0.2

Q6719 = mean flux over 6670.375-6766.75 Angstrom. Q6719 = 1.09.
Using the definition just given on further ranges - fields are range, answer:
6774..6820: 1.07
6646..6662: 1.17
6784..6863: 1.08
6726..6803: 1.08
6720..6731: 1.11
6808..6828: 1.09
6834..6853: 1.09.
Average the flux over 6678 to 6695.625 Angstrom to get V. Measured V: 1.09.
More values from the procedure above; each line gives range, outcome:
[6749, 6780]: 1.07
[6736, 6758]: 1.07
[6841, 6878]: 1.1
